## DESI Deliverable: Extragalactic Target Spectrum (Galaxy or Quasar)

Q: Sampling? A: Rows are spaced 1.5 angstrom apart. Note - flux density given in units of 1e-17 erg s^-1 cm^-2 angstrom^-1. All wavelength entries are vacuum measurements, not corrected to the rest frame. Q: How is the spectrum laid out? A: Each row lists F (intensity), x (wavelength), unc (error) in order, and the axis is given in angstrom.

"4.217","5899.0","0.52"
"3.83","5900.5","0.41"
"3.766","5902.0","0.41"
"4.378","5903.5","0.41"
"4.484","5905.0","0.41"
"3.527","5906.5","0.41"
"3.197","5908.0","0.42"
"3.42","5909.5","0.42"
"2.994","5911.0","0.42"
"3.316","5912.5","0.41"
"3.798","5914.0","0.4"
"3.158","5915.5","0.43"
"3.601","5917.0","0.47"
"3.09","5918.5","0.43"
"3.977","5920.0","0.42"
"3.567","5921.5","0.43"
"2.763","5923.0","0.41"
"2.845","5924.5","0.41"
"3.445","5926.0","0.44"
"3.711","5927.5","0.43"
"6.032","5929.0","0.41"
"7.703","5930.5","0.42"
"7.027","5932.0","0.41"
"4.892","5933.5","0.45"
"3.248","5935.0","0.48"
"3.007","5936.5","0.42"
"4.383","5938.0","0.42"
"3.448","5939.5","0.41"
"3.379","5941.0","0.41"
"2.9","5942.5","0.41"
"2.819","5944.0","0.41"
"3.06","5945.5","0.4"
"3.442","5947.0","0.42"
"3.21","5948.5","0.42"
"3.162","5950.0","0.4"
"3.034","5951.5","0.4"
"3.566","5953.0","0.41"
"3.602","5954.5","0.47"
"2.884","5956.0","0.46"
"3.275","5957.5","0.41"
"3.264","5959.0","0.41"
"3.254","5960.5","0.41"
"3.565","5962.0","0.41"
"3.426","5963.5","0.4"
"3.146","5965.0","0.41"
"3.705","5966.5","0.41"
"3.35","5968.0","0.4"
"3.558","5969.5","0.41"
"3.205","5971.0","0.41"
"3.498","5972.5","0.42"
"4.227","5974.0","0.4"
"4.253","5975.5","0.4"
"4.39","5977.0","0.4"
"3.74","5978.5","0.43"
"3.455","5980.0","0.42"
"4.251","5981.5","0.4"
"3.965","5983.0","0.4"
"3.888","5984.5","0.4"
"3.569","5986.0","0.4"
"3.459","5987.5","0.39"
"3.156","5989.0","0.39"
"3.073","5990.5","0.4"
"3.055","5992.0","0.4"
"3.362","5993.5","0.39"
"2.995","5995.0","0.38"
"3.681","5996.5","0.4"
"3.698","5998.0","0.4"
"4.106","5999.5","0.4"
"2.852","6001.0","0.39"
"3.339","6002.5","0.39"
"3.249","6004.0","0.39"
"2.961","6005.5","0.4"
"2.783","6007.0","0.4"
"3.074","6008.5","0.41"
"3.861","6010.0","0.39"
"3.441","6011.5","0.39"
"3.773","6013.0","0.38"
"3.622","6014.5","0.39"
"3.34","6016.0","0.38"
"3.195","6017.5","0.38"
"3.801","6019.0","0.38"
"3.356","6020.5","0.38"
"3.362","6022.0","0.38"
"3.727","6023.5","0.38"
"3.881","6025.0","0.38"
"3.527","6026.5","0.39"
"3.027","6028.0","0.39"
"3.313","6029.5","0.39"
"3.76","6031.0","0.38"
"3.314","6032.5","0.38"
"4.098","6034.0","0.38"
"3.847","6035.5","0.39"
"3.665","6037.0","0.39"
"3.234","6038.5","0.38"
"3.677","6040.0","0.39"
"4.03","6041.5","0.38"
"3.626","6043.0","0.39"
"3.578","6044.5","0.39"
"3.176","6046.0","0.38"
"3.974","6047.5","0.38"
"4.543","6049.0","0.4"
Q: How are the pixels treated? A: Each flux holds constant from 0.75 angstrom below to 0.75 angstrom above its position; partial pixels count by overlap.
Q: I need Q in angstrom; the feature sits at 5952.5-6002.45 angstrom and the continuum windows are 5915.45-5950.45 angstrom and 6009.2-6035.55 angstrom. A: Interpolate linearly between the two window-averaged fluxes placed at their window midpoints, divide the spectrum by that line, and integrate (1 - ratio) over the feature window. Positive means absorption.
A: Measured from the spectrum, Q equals 2.4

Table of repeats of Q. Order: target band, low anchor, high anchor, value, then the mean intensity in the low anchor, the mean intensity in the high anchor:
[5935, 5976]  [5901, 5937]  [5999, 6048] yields 4.4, 3.96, 3.5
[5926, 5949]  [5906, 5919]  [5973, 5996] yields -4.6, 3.35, 3.65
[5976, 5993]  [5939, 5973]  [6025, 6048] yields -1.2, 3.29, 3.6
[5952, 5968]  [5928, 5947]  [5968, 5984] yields 2.6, 4.28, 3.83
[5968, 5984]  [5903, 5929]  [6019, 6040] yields -1.2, 3.55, 3.56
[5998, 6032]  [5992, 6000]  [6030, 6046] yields 1.3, 3.5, 3.65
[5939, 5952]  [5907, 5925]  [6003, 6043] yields 0.8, 3.32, 3.5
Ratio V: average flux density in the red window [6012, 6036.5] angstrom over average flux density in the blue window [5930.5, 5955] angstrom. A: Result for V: 0.9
